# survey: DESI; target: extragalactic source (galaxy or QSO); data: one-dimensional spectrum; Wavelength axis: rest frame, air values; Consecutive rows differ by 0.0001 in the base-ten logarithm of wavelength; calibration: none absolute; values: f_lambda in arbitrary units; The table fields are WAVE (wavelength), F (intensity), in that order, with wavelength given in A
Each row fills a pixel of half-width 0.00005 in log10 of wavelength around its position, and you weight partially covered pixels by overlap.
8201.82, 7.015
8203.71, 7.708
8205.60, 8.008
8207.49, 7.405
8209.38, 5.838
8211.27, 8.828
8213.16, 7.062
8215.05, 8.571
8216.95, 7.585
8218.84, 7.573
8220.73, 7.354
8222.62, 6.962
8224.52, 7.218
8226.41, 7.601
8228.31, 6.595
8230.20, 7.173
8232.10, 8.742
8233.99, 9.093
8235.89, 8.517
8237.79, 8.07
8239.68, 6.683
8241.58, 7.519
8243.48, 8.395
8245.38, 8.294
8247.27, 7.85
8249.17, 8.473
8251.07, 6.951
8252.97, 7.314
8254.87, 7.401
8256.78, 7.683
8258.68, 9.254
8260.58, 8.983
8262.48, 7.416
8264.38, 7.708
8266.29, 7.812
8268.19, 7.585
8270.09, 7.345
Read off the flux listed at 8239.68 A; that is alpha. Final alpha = 6.683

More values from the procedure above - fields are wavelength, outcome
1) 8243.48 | 8.395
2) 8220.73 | 7.354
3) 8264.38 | 7.708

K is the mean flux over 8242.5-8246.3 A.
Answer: 8.33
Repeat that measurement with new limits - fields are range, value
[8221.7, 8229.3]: 7.09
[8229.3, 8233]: 7.95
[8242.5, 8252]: 8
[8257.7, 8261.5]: 9.12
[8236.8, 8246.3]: 7.79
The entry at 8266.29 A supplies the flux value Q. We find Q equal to 7.812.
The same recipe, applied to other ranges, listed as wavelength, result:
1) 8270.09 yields 7.345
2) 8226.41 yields 7.601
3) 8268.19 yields 7.585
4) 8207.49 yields 7.405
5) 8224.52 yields 7.218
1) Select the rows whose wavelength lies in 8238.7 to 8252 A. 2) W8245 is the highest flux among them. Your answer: 8.473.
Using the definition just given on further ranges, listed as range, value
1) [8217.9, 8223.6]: 7.573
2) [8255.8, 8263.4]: 9.254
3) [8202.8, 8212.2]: 8.828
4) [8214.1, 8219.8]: 8.571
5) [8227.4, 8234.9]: 9.093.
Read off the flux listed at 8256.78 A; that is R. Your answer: 7.683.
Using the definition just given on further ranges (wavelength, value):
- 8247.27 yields 7.85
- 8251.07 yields 6.951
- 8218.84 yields 7.573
